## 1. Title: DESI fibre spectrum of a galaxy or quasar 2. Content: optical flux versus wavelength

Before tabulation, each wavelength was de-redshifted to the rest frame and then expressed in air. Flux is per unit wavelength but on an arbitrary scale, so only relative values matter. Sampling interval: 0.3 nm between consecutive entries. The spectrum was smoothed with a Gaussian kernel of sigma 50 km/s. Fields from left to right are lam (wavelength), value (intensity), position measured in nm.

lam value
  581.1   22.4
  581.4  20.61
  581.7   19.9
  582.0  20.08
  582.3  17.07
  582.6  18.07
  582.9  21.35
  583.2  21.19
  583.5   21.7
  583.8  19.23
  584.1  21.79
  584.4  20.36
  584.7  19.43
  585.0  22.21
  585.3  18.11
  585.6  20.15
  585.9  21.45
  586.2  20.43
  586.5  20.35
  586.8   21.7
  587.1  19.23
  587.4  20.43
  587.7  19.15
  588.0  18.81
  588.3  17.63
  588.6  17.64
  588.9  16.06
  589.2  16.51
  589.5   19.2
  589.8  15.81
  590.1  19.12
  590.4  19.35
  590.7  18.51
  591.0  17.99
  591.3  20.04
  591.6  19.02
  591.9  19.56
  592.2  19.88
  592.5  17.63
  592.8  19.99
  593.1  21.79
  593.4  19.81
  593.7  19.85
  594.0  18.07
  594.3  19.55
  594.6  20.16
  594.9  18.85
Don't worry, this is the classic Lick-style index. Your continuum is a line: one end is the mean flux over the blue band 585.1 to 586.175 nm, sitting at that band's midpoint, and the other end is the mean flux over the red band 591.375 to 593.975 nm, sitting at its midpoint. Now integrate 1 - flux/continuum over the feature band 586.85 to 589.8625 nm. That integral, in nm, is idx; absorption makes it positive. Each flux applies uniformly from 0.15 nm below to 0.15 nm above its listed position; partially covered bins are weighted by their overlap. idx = 0.25 nm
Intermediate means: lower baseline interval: 20.1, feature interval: 18.2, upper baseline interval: 19.6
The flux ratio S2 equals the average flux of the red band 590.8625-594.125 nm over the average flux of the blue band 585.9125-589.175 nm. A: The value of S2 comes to 1.02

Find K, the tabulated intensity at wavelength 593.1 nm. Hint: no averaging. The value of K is 21.79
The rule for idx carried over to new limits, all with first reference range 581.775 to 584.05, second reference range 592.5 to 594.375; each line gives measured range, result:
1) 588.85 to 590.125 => 0.161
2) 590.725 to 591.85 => 0.041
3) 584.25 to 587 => -0.083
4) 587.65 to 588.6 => 0.070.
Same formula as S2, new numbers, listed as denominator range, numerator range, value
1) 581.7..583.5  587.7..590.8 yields 0.91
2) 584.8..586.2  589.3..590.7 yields 0.90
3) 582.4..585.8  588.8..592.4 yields 0.91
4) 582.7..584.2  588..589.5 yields 0.83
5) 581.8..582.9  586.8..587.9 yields 1.05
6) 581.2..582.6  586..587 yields 1.07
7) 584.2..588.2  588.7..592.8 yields 0.91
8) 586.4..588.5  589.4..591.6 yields 0.95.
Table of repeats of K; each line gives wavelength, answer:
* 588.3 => 17.63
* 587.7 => 19.15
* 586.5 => 20.35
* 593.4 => 19.81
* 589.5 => 19.2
